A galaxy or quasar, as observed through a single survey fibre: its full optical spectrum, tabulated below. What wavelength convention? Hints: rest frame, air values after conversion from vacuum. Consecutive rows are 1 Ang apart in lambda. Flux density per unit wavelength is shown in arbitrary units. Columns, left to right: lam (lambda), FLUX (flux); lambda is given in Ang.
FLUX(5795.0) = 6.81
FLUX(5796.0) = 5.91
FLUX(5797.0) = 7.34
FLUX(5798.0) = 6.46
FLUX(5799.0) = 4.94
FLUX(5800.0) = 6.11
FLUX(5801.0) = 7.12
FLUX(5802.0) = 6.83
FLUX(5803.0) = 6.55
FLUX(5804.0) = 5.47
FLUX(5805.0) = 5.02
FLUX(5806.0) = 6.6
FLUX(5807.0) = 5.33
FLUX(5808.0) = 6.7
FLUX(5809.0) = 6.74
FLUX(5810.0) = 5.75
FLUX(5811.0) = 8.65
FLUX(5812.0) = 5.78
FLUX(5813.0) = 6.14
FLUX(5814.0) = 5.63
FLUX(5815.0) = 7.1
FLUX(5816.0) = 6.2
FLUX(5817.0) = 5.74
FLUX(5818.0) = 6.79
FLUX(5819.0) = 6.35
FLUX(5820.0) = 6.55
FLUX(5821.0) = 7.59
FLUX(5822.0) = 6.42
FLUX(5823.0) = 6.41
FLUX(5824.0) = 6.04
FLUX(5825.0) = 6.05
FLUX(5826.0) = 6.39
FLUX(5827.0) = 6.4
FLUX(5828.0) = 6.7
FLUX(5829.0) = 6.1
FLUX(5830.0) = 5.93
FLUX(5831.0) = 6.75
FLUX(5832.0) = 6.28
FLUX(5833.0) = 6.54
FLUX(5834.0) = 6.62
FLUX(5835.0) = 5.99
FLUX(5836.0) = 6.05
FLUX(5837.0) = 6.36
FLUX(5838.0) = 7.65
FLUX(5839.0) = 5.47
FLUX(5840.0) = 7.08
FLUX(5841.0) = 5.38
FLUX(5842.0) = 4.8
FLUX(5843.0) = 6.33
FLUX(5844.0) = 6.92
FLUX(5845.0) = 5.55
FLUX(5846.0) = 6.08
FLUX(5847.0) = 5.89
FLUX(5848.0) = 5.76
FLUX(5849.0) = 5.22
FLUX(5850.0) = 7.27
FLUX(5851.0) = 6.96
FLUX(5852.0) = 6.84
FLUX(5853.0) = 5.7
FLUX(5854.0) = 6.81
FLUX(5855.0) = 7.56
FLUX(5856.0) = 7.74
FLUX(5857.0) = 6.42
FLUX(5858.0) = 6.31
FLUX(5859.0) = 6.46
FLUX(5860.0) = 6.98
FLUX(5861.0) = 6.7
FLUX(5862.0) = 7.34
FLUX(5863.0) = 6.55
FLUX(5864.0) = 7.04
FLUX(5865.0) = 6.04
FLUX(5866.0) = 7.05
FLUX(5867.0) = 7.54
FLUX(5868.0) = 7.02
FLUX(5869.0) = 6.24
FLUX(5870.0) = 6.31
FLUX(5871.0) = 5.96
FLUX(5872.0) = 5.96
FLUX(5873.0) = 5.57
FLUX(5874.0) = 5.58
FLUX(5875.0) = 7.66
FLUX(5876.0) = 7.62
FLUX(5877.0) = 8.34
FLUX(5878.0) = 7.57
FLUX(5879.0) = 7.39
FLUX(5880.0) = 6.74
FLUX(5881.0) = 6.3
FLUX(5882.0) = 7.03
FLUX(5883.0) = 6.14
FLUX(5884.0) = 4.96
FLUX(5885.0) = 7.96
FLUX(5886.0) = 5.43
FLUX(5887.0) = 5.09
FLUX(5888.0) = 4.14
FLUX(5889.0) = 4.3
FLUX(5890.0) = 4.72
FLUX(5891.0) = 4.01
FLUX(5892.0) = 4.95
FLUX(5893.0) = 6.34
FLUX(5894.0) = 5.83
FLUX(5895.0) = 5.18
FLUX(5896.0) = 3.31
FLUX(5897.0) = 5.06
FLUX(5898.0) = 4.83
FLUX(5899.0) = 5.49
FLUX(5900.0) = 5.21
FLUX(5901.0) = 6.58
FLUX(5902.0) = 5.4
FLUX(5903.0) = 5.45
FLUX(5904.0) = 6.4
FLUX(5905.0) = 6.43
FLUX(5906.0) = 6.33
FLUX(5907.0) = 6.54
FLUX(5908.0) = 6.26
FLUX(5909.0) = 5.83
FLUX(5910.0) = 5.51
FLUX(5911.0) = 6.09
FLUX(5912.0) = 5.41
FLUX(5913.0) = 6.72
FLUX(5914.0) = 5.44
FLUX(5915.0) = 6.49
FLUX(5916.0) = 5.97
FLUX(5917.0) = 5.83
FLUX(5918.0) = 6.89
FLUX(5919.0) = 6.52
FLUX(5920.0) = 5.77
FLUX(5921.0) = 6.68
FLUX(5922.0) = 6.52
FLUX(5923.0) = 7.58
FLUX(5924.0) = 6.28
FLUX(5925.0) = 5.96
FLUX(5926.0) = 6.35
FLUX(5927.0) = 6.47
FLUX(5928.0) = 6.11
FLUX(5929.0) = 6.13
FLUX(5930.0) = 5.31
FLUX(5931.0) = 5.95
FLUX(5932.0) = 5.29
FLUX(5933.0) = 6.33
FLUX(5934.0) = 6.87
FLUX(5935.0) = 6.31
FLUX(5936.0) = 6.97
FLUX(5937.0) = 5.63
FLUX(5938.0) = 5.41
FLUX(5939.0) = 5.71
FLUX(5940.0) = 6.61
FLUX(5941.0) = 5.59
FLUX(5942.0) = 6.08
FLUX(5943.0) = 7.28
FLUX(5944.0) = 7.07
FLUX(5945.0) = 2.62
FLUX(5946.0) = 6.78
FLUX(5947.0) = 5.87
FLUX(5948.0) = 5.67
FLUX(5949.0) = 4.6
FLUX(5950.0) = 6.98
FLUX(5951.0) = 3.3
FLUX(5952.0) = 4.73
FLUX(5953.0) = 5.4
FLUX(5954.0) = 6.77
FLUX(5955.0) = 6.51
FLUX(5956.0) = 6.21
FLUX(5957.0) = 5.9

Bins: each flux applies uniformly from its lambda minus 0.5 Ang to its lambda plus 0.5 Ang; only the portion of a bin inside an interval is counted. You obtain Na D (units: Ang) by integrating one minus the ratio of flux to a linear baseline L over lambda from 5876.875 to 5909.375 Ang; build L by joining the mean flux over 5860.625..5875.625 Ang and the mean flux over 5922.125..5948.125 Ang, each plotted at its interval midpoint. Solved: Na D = 3.2 Ang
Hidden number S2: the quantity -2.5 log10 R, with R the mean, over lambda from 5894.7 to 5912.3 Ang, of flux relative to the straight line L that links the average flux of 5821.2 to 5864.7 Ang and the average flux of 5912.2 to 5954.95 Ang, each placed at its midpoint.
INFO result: 0.10 mag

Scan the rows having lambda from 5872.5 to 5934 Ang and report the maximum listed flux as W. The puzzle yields 8.34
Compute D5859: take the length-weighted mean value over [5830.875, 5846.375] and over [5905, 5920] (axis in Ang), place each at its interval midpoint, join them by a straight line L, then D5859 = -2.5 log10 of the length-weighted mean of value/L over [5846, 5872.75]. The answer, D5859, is -0.06 mag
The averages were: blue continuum 6.23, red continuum 6.13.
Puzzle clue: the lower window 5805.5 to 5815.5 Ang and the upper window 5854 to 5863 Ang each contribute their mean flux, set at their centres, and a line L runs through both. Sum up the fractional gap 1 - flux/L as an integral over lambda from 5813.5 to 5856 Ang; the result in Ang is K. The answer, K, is 2.0 Ang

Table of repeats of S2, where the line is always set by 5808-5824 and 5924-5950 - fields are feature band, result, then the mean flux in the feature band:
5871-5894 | 0.03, 6.07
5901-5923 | -0.01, 6.16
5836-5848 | 0.05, 6.12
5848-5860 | -0.05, 6.64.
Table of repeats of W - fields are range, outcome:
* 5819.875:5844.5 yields 7.65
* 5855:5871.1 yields 7.74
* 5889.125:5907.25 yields 6.58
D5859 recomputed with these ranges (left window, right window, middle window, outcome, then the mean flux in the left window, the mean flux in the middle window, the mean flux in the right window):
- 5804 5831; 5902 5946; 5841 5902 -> 0.01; 6.34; 6.17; 6.12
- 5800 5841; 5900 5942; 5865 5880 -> -0.09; 6.38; 6.81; 6.13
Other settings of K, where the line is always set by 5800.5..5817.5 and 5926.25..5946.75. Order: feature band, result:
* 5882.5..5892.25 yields 1.5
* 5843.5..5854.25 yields -0.1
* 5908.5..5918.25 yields 0.1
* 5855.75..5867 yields -1.1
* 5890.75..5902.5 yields 1.7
